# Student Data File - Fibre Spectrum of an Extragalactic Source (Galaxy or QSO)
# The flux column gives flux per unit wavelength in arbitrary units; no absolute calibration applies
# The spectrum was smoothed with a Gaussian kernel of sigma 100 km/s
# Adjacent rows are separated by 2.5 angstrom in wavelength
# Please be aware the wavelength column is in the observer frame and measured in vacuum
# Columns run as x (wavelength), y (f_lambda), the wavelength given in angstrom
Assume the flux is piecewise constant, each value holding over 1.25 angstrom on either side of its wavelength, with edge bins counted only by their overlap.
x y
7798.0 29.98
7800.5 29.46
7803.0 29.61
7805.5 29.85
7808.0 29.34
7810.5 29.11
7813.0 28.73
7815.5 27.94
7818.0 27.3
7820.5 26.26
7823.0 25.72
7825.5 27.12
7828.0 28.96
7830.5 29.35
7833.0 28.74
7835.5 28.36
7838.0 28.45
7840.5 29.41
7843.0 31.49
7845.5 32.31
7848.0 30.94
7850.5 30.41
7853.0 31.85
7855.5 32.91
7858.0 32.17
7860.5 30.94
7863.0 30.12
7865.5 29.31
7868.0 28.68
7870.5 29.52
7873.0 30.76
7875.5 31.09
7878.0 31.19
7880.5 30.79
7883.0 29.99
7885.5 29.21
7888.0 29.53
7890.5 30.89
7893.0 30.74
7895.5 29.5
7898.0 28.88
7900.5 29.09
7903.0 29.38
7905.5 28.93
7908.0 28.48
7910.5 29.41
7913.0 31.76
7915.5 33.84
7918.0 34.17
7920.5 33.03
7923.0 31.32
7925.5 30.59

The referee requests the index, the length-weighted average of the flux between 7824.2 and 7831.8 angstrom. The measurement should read 28.5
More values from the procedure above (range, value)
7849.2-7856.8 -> 31.7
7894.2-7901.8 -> 29.2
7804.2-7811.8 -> 29.4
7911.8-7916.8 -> 32.8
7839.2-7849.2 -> 31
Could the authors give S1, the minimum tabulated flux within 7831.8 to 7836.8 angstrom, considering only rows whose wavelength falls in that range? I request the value 28.36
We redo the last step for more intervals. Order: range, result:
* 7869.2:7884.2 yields 29.52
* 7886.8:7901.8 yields 28.88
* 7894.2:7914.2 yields 28.48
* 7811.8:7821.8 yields 26.26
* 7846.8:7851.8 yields 30.41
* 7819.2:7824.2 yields 25.72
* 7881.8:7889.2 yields 29.21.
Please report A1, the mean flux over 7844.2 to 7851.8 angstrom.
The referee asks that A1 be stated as 31.2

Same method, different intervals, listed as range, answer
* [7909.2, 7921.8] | 32.4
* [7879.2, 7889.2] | 29.9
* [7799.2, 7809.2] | 29.6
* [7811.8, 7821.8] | 27.5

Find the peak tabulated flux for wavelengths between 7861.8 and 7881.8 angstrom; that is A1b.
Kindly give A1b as 31.19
